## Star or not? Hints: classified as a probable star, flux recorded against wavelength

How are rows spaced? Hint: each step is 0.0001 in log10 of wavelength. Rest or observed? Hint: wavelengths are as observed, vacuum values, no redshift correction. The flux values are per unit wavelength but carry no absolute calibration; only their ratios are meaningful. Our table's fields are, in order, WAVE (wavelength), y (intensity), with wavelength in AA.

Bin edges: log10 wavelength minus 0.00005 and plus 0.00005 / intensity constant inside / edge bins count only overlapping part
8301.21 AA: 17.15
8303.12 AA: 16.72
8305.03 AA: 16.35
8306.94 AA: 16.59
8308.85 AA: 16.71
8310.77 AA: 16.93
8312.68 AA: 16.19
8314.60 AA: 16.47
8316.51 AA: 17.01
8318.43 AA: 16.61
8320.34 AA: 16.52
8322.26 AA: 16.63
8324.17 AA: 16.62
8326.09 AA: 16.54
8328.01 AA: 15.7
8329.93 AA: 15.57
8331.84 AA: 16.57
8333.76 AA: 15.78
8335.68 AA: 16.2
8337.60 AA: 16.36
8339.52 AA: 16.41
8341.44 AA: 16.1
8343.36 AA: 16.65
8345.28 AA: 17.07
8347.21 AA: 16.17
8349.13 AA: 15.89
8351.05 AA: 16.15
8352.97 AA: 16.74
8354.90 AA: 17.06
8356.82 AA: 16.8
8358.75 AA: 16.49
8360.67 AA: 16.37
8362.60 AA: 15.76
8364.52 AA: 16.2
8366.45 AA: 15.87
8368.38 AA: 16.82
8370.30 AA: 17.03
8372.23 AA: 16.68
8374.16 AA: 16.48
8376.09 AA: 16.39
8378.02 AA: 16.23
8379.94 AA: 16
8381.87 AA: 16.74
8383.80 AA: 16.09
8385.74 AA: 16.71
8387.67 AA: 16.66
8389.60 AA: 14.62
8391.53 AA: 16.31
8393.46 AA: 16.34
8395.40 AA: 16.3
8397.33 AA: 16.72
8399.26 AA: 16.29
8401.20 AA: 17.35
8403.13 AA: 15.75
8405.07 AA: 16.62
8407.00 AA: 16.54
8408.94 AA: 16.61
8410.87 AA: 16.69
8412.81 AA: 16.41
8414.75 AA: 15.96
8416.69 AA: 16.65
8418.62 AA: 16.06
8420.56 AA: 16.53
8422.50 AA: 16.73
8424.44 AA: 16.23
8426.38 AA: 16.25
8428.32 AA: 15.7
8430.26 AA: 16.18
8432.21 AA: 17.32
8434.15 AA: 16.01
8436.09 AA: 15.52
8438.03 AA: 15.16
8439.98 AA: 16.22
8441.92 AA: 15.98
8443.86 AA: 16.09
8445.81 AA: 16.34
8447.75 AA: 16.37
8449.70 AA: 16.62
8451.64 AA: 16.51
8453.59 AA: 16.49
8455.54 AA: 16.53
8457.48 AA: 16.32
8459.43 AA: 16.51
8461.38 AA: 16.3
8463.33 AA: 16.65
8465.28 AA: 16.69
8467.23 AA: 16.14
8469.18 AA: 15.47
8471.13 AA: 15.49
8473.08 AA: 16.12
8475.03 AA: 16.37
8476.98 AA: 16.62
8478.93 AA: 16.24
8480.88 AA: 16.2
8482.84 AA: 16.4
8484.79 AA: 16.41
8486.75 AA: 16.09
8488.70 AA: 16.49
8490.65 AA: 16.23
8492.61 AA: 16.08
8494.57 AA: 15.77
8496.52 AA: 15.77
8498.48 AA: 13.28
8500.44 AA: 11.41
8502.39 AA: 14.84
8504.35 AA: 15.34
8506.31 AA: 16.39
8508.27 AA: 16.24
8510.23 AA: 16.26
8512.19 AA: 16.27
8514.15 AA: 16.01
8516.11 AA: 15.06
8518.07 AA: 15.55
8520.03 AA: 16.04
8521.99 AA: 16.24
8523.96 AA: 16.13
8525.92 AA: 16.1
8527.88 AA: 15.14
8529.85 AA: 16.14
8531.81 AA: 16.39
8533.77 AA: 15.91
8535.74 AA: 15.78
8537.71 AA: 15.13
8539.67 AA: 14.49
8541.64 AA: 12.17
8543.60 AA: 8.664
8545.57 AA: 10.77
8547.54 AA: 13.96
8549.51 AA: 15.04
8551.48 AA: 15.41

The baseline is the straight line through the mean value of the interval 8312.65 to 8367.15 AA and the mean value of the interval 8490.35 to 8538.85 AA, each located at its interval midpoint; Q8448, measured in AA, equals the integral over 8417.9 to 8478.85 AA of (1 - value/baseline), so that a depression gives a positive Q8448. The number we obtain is -1.4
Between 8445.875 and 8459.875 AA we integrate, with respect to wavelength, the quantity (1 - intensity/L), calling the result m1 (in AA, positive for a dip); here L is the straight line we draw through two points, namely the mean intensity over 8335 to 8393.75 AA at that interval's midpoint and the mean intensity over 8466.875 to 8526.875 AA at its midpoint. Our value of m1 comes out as -0.4 AA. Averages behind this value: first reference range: 16.4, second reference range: 15.8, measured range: 16.5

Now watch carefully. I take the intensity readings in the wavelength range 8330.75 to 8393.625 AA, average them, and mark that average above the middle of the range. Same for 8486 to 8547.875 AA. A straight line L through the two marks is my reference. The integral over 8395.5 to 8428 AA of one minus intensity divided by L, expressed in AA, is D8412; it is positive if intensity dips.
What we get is -1.0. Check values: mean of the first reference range 16.4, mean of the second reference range 15.1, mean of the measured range 16.4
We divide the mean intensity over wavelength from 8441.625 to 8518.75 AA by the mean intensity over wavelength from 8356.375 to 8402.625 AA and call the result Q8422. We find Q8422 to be 0.97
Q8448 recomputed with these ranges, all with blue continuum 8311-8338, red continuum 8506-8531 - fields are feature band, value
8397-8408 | -0.2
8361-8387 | -0.2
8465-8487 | -0.2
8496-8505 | 1.1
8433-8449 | 0.1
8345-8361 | -0.2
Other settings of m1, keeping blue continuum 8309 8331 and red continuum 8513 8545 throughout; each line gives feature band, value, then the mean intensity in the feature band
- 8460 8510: -1.6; 15.8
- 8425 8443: -0.4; 16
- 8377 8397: -0.3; 16.2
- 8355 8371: -0.3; 16.4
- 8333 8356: -0.2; 16.4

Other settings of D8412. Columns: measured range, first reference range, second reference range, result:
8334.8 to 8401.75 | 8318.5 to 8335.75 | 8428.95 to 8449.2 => -0.8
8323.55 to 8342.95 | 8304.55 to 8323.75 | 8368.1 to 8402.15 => 0.4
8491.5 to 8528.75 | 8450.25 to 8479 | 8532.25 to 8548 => -2.3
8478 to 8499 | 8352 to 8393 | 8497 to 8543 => -0.6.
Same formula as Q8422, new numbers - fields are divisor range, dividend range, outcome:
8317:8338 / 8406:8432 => 1.00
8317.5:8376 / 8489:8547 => 0.92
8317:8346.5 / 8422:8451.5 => 0.99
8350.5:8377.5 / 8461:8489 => 0.98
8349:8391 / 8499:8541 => 0.95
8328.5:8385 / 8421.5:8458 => 0.99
